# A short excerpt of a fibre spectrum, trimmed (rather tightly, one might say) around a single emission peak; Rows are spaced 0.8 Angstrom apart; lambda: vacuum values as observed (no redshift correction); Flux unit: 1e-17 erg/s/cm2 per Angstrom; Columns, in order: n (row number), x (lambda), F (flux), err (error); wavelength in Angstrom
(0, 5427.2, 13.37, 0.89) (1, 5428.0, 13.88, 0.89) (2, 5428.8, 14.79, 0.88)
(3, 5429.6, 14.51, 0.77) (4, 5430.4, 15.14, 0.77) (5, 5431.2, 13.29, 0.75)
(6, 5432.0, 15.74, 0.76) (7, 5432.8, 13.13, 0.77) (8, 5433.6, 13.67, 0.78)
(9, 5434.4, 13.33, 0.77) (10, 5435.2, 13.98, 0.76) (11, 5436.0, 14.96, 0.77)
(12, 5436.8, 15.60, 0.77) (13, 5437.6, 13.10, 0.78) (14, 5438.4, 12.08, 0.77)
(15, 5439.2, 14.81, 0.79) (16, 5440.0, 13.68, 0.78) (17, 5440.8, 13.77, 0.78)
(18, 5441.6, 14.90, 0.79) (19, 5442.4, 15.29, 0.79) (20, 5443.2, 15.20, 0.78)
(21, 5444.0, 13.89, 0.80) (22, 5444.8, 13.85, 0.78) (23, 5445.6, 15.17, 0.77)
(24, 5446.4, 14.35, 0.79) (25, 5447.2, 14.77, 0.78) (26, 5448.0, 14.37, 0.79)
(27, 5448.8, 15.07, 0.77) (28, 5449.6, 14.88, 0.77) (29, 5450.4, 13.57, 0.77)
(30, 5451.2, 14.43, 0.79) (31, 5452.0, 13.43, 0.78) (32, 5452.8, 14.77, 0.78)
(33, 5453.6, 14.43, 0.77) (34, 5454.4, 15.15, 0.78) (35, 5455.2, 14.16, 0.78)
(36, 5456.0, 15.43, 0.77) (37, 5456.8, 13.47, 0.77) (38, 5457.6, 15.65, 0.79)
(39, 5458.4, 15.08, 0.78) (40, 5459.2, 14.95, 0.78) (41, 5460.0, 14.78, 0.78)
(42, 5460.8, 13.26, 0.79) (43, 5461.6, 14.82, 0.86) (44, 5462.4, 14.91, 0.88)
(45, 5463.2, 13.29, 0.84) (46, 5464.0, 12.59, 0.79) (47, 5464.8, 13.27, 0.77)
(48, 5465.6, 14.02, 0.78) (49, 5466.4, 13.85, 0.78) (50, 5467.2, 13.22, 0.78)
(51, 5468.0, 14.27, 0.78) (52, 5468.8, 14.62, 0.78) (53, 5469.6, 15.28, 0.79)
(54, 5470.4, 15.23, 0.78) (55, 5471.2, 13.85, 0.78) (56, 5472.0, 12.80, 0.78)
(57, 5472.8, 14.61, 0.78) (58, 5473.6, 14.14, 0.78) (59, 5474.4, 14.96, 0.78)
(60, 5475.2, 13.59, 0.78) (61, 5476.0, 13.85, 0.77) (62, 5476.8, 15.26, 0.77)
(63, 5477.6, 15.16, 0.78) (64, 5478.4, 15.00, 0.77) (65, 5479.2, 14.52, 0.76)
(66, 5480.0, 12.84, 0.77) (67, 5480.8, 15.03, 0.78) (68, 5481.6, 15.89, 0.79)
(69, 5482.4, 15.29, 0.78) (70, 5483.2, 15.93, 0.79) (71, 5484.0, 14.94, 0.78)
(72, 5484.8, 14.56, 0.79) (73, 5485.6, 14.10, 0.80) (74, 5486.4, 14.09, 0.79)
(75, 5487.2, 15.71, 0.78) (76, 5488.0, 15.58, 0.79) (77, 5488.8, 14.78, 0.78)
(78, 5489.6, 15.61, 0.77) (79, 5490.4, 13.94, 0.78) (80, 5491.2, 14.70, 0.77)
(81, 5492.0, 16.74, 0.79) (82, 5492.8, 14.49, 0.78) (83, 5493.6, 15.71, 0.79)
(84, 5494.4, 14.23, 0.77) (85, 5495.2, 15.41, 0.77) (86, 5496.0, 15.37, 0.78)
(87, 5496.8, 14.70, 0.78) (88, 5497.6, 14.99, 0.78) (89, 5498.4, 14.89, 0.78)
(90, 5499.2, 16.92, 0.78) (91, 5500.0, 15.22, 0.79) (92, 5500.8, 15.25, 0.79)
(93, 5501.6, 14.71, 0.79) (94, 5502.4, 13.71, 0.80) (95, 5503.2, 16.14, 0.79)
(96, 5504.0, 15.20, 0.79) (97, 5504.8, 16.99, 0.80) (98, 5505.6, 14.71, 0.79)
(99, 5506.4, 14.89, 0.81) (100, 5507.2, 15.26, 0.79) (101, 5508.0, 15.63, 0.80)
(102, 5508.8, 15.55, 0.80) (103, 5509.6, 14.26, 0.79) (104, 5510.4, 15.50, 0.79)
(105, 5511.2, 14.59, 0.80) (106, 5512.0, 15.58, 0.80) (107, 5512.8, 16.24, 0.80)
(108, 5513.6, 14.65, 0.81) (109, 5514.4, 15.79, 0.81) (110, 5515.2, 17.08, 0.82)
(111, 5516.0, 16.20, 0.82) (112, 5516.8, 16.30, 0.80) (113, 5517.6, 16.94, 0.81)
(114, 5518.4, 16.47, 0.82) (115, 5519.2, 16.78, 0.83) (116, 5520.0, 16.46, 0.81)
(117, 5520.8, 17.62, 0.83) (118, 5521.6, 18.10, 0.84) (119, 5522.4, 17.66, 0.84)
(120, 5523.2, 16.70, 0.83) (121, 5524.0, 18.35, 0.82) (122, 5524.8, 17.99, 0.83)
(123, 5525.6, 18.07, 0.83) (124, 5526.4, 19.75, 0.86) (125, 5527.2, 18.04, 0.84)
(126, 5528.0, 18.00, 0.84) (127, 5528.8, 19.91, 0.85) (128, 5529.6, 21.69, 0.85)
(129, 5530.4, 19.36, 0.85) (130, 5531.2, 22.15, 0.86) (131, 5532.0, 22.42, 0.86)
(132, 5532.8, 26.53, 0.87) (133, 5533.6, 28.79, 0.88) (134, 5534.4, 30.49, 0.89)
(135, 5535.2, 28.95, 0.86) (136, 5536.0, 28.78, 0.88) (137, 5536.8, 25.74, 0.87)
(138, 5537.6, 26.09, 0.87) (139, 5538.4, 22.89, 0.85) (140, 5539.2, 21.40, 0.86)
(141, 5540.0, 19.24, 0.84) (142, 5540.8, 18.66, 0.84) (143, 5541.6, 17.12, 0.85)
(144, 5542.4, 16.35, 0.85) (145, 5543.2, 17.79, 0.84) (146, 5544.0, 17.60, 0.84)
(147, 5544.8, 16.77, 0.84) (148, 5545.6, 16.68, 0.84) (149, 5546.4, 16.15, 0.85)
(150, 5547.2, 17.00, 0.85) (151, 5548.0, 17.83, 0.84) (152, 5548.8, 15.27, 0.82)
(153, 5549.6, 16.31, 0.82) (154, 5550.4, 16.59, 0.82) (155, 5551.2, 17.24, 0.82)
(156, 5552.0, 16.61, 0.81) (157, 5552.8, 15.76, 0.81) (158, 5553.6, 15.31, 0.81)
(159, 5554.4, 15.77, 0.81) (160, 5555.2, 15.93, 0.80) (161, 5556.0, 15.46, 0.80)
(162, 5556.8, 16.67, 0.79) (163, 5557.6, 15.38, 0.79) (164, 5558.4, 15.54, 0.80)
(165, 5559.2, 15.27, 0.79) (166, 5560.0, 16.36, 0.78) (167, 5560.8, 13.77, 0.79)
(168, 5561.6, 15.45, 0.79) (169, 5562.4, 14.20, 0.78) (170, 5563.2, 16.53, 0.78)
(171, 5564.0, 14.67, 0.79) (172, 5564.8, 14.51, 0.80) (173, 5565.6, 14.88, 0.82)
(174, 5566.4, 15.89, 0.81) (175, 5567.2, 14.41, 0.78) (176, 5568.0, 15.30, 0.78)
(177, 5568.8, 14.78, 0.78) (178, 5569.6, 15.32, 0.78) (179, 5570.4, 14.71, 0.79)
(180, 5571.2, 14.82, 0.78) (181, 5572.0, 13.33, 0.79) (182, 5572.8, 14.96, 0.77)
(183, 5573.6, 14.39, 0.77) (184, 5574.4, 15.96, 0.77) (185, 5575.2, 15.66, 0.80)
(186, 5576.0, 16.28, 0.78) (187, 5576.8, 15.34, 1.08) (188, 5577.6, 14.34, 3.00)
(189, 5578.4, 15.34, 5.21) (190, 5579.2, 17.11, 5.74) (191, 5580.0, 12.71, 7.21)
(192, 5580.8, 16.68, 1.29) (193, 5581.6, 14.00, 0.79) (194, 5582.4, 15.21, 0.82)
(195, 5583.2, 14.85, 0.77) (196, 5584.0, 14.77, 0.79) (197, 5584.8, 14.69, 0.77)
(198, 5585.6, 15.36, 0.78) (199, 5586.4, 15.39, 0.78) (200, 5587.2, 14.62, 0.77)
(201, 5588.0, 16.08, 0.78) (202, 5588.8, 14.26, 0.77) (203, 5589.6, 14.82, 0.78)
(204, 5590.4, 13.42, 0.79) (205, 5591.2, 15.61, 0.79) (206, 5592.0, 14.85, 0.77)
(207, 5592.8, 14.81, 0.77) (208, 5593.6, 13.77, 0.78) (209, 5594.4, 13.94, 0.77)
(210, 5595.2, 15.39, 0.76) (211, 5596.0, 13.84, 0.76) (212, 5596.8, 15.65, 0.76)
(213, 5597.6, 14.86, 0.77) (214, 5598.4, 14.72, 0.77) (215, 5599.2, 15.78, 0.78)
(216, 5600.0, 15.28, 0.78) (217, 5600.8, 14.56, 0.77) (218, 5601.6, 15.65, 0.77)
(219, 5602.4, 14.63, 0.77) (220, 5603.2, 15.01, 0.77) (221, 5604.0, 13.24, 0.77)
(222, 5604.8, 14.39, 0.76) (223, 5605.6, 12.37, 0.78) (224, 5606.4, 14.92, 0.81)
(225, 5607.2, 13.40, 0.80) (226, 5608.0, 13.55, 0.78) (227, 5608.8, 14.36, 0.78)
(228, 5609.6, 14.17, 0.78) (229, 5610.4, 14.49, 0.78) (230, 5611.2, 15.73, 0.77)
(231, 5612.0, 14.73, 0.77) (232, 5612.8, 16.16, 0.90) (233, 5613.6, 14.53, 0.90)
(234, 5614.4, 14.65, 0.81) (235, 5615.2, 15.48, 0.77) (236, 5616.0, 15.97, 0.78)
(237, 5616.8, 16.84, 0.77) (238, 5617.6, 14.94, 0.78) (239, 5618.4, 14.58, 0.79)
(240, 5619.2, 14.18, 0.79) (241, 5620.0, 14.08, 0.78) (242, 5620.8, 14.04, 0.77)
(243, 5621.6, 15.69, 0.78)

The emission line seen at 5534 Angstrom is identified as H-beta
